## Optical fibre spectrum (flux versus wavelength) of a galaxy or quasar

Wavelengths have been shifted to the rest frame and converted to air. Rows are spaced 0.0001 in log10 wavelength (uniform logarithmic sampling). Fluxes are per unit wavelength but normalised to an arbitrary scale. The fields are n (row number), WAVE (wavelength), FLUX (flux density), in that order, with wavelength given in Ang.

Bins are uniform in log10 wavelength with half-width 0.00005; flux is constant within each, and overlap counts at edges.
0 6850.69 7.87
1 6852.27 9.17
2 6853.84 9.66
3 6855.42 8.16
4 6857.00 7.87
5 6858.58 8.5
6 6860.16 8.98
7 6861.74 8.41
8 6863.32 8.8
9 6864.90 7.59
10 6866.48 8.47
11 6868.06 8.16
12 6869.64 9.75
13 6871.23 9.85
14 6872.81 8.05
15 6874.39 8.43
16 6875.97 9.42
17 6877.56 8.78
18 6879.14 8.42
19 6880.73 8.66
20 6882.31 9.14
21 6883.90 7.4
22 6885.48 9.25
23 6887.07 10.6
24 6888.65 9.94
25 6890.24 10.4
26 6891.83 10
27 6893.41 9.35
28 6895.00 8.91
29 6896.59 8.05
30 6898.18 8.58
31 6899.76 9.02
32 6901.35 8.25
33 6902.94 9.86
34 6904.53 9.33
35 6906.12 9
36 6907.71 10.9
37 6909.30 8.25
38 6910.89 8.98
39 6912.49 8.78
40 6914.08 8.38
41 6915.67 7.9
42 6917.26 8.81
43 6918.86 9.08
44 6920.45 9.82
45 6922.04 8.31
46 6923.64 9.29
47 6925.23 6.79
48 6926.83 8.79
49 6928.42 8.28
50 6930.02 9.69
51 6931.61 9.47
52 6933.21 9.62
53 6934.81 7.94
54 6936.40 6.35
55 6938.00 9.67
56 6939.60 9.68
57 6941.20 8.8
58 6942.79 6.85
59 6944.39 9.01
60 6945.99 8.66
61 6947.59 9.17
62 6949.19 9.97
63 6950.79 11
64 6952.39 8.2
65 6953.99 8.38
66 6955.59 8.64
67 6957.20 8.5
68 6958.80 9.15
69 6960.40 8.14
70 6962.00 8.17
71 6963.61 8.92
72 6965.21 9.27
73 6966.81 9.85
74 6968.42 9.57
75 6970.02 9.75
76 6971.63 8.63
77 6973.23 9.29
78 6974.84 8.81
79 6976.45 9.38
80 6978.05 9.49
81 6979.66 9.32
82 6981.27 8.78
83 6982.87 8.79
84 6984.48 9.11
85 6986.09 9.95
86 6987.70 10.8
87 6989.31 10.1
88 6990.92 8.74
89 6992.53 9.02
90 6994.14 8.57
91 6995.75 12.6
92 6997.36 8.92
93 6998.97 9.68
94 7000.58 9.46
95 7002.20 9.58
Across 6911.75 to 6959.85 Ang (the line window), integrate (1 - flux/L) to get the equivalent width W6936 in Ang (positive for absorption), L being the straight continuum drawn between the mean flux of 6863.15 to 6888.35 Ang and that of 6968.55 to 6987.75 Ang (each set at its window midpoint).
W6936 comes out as 1.8 Ang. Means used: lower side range 8.82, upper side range 9.29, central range 8.76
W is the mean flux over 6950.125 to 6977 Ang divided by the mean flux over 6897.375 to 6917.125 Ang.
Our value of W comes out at 1.0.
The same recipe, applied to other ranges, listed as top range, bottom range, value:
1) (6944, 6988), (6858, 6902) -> 1.03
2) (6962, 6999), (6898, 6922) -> 1.05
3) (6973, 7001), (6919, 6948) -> 1.09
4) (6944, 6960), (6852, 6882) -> 1.04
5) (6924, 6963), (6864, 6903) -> 0.97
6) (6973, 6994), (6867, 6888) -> 1.05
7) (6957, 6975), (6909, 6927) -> 1.05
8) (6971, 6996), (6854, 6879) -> 1.09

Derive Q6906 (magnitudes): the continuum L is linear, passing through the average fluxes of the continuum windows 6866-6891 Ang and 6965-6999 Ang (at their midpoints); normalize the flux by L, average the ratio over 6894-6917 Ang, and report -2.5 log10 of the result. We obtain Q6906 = 0.03 mag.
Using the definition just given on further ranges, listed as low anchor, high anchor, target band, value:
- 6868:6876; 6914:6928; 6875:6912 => -0.04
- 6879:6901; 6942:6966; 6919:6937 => 0.04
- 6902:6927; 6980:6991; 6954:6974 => 0.04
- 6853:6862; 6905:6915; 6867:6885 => 0.00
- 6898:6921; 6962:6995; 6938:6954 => 0.01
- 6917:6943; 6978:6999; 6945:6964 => 0.02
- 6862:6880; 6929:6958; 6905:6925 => -0.01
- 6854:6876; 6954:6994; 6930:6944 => 0.04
